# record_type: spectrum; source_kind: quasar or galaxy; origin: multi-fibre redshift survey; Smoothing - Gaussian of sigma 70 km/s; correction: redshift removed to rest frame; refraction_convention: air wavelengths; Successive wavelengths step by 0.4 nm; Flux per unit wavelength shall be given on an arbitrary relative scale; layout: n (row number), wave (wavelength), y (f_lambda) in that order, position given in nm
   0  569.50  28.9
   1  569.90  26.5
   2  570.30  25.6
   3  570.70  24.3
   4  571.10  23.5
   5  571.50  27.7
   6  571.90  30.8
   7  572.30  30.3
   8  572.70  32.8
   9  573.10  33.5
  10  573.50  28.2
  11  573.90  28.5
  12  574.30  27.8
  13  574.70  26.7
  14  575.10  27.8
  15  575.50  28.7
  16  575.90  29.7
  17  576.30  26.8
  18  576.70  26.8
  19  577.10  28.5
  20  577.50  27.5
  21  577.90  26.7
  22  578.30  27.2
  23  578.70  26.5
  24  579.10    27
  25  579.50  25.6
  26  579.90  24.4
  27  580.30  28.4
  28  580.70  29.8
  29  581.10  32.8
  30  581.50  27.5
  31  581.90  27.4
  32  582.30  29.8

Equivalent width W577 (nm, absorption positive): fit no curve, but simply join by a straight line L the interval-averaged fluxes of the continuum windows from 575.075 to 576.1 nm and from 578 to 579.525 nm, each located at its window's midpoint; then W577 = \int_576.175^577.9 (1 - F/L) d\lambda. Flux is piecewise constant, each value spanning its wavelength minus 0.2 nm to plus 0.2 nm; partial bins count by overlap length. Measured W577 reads 0.033 nm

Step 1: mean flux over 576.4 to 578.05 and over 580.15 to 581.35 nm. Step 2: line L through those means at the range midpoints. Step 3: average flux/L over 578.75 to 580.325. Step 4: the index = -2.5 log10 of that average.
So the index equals 0.12 mag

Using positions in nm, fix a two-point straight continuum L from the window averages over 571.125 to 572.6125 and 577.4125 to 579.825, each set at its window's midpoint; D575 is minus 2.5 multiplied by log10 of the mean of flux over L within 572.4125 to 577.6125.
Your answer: -0.03 mag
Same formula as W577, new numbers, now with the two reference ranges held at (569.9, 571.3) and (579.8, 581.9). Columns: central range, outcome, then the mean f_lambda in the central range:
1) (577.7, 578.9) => 0.04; 26.8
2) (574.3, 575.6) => -0.06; 27.7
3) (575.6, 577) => -0.05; 27.9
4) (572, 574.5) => -0.43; 30.2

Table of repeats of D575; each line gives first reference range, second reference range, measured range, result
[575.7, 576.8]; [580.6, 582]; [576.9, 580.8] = 0.06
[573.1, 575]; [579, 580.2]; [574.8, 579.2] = -0.02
